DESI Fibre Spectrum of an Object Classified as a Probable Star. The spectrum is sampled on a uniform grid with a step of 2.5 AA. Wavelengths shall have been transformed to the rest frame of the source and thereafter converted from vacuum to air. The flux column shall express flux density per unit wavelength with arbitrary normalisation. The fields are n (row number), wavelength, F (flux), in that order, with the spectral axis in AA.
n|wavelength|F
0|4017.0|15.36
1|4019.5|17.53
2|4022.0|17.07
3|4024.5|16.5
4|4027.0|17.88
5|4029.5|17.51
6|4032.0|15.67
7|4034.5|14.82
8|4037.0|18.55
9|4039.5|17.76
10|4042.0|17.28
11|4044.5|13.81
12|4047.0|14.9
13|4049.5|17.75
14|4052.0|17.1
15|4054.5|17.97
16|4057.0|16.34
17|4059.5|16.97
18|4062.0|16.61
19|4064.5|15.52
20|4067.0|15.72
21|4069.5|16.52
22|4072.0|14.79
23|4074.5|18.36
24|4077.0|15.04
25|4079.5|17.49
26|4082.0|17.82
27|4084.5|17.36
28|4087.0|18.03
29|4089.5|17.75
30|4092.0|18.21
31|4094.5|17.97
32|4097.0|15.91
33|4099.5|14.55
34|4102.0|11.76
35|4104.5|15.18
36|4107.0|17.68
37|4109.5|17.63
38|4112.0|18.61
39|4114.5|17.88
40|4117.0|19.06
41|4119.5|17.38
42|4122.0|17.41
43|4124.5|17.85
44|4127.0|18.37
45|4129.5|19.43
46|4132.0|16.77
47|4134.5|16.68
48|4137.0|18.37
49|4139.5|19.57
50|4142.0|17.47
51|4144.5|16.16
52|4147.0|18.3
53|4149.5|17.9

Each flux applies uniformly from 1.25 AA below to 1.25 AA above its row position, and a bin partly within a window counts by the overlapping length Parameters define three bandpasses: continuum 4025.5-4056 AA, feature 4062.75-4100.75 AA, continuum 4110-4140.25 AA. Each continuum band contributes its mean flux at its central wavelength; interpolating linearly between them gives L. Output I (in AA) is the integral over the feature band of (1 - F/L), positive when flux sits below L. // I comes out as 1.4 AA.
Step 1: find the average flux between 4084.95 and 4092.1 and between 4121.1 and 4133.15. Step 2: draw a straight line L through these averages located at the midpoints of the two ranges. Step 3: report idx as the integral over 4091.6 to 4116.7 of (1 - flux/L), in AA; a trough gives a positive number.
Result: 1.9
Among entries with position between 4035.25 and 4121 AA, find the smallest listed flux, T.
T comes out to 11.76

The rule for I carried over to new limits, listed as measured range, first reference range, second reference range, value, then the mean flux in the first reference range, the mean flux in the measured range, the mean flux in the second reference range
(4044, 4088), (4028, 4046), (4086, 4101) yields 0.35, 16.5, 16.6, 17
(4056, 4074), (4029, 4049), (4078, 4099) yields 0.78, 16.3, 16.2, 17.4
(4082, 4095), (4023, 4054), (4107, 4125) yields -0.26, 16.7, 17.9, 18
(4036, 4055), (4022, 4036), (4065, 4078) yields -0.52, 16.6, 16.8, 16.1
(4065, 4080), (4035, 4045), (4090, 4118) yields 0.56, 16.9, 16.2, 16.8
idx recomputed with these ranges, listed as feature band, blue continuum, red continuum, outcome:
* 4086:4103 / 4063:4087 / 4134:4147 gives 0.6 AA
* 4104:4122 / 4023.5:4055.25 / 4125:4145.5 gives -0.1 AA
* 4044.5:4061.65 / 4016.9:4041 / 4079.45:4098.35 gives 0.6 AA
